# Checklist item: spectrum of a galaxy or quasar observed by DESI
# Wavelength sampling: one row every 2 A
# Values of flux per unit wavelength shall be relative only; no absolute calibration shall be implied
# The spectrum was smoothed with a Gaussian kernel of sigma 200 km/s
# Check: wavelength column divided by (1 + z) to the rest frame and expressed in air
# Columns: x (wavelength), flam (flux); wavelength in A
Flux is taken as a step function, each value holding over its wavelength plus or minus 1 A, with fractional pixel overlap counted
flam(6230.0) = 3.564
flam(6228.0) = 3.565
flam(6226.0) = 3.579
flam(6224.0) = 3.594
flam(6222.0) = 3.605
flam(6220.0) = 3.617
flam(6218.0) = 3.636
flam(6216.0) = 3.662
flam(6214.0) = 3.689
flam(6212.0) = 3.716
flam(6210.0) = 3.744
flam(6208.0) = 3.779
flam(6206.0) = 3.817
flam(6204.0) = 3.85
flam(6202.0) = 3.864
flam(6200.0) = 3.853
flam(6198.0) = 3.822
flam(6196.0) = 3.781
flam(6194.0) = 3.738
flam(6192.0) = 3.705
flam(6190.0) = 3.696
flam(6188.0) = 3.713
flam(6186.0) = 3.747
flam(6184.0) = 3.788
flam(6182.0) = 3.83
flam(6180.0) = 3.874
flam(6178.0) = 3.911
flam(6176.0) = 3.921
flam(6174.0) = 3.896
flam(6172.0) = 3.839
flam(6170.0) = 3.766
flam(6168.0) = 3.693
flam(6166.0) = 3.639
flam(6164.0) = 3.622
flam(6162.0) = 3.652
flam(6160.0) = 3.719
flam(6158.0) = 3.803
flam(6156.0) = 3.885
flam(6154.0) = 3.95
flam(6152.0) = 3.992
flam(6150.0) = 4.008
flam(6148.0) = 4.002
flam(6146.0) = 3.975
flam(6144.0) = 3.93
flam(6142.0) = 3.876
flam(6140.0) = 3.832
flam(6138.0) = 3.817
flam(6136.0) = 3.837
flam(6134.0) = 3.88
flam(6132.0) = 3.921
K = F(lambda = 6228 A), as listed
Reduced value 3.565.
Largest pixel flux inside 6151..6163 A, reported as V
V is 3.992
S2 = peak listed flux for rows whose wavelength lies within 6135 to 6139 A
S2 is 3.837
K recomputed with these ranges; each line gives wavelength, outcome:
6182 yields 3.83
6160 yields 3.719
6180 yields 3.874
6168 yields 3.693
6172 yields 3.839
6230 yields 3.564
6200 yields 3.853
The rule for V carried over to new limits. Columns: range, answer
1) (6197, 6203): 3.864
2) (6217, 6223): 3.636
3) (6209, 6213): 3.744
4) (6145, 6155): 4.008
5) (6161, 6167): 3.652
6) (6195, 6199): 3.822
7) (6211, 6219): 3.716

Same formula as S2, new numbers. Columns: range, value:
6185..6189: 3.747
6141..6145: 3.93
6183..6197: 3.788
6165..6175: 3.896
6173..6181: 3.921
